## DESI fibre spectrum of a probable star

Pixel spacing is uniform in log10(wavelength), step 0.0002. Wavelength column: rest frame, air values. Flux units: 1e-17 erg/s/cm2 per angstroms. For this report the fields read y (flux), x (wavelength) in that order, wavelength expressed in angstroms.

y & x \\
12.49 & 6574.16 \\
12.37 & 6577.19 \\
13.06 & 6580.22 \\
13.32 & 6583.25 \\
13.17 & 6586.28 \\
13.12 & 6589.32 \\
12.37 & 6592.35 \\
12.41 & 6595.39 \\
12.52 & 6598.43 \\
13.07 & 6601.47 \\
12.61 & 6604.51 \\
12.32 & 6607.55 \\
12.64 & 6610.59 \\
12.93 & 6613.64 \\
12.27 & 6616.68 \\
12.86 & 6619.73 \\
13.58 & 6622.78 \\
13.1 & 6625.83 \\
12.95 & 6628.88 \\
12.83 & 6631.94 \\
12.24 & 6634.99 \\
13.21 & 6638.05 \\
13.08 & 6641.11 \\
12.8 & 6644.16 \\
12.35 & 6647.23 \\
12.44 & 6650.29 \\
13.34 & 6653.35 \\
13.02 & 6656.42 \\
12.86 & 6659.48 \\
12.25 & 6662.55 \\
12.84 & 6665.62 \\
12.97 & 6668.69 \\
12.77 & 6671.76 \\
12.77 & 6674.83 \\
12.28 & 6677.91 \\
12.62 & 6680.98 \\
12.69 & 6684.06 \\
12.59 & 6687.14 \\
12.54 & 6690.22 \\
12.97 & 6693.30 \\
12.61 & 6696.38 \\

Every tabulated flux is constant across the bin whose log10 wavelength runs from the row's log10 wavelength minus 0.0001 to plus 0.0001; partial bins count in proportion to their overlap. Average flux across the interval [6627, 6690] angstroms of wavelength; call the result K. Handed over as 12.7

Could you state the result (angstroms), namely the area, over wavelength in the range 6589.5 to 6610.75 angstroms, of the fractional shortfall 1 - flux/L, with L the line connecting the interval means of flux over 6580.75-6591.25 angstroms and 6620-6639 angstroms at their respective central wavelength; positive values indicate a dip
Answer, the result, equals 0.82 angstroms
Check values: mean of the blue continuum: 13.2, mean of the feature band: 12.6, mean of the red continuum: 13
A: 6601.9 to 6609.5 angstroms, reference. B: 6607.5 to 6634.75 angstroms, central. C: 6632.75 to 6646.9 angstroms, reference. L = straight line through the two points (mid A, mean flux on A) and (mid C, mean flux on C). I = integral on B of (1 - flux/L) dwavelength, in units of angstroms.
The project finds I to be -0.3 angstroms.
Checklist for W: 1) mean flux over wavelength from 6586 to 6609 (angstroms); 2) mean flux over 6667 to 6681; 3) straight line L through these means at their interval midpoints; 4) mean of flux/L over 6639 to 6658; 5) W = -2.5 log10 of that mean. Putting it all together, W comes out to -0.014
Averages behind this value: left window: 12.7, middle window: 12.9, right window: 12.7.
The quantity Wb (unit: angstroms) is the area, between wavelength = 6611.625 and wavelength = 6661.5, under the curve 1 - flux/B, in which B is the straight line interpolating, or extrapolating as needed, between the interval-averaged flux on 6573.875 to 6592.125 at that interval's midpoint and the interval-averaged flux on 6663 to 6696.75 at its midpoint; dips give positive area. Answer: -0.3 angstroms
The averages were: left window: 12.9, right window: 12.7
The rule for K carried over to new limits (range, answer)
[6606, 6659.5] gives 12.8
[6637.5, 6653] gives 12.8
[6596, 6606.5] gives 12.7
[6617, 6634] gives 13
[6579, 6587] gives 13.2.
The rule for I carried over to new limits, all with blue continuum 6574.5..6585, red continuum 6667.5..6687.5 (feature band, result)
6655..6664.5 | 0.00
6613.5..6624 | -0.08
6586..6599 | 0.16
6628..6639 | -0.01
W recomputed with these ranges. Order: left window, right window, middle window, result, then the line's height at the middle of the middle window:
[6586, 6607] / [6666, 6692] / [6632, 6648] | -0.01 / 12.7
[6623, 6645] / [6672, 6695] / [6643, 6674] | 0.00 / 12.8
